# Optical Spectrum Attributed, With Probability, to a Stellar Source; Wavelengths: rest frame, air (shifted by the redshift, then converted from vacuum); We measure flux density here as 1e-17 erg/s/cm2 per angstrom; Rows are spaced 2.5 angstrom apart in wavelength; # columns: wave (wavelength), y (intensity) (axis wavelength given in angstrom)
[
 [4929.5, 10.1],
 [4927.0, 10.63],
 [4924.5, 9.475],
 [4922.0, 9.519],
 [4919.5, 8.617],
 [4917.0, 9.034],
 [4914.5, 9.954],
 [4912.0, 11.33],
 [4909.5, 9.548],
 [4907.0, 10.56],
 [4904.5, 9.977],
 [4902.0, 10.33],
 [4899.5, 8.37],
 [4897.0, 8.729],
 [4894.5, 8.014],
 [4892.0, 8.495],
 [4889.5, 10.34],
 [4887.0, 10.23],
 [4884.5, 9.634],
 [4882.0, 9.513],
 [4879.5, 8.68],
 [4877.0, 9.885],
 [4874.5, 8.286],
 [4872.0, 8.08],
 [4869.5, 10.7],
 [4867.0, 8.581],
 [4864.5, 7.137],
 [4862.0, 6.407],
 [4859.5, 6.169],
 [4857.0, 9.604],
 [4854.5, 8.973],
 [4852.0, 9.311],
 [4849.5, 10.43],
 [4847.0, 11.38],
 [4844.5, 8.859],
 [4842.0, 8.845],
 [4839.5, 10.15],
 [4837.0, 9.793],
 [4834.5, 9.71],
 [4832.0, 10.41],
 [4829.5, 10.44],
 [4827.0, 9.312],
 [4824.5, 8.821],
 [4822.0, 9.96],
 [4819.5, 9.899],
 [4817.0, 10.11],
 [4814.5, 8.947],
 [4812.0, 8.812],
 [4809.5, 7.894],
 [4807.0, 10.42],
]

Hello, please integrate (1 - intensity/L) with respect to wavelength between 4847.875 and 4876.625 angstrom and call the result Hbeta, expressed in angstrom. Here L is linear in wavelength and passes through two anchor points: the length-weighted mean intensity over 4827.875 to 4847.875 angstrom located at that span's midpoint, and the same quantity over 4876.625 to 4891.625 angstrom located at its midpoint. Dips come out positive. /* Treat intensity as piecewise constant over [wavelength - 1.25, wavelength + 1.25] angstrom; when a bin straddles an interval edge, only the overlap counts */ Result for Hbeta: 3.4 angstrom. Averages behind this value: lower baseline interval 9.91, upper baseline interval 9.63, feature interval 8.6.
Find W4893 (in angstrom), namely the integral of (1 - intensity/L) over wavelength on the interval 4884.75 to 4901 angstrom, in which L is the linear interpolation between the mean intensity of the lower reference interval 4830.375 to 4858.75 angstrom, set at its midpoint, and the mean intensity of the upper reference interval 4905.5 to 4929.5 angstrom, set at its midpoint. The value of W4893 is 1.2 angstrom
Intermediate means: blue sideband 9.71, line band 9.09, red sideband 9.87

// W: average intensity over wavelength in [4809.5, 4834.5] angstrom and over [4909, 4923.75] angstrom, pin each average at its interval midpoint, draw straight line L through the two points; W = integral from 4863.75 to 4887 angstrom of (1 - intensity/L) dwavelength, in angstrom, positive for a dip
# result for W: 1.37 angstrom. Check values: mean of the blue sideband 9.55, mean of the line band 9.05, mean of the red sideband 9.67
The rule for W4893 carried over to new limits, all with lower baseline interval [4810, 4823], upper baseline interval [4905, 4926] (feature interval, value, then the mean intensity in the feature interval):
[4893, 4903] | 0.93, 8.81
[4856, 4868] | 2.60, 7.52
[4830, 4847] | -0.49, 9.79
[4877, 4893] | 0.24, 9.53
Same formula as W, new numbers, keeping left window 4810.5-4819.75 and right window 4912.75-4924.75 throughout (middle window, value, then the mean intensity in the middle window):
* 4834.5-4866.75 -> 1.5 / 8.94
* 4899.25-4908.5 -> -0.6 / 9.96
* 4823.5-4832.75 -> -0.4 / 9.73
